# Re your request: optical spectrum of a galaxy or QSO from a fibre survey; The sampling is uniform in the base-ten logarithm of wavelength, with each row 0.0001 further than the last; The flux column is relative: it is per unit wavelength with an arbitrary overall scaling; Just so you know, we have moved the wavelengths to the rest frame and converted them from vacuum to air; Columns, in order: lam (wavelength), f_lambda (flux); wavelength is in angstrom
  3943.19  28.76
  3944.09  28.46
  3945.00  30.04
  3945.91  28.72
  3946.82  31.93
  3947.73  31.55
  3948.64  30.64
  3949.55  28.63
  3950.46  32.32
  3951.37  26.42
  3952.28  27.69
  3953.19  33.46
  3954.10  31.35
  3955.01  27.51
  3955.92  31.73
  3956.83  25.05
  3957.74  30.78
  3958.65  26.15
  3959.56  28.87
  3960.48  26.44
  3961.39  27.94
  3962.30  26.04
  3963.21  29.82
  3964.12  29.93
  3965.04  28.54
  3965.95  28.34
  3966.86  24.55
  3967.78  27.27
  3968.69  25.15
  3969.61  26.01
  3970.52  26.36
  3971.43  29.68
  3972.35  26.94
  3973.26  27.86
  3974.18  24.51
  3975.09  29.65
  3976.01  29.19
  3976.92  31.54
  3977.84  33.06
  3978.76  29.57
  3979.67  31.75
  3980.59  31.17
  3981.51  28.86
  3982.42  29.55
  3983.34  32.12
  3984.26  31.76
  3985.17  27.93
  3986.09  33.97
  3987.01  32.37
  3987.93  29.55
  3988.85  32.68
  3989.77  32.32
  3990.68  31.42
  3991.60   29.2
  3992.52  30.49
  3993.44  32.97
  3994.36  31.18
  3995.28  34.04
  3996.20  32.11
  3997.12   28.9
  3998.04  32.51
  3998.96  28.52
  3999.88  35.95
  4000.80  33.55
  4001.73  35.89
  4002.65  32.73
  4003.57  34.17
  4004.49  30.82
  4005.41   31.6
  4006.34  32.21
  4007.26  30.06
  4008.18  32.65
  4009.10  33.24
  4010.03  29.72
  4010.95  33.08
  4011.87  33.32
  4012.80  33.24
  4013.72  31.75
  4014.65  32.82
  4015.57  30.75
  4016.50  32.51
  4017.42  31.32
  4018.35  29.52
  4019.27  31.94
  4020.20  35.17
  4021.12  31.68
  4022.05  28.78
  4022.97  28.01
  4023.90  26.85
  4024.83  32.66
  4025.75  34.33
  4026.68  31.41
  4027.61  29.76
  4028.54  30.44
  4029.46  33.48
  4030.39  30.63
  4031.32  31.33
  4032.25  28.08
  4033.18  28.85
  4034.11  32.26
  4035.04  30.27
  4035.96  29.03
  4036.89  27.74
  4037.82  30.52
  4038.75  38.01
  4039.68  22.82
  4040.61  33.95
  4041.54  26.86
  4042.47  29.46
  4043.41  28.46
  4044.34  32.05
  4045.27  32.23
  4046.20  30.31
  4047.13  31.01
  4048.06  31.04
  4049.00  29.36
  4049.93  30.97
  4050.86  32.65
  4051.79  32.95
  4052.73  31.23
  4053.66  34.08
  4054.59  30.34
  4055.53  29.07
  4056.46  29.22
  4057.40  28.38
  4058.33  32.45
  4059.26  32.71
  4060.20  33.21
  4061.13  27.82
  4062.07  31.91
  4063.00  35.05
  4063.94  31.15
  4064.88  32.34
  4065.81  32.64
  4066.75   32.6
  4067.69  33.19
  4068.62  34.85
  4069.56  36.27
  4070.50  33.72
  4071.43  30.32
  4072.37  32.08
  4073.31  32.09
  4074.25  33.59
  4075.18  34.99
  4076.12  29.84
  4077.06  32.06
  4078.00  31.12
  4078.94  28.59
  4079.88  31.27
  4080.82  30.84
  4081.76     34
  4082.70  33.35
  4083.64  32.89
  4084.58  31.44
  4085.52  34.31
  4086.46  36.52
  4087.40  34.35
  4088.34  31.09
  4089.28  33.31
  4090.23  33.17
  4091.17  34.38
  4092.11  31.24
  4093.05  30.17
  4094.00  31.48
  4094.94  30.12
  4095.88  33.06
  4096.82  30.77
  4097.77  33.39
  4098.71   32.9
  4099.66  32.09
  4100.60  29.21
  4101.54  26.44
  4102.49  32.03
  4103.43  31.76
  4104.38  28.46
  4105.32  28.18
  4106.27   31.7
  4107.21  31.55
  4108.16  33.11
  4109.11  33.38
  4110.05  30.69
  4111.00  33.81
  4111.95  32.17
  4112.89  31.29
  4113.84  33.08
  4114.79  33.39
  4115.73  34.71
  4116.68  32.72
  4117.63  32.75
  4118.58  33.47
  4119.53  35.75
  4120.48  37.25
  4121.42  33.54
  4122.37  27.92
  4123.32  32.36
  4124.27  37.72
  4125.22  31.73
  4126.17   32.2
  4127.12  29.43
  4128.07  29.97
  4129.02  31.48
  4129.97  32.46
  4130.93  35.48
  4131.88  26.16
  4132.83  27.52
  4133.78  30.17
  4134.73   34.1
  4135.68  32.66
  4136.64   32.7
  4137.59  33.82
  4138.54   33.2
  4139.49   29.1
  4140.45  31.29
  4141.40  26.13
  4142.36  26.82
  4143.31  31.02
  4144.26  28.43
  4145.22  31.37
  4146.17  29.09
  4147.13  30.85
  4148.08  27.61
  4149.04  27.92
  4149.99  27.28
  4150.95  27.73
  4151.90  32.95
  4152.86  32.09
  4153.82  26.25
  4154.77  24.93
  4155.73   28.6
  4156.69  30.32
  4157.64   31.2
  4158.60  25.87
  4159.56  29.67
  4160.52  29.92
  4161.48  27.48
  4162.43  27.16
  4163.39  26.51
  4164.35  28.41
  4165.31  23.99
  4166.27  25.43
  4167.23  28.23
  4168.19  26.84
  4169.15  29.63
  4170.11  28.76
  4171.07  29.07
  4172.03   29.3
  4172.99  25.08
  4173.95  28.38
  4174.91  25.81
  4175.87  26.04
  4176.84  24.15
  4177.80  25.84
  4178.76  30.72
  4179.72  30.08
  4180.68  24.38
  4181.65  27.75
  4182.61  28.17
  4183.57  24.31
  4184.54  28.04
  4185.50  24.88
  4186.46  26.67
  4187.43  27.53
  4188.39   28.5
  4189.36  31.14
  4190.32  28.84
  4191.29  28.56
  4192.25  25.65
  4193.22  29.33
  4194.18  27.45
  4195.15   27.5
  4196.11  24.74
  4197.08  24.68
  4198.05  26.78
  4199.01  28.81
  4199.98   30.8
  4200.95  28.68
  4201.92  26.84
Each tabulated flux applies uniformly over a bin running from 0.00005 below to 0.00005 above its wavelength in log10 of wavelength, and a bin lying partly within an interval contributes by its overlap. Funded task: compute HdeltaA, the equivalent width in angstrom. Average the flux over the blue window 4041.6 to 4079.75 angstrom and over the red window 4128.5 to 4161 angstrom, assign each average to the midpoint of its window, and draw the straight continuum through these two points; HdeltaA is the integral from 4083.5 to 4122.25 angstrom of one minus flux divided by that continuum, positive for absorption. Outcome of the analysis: -2.0 angstrom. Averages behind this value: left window 31.6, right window 29.9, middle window 32.3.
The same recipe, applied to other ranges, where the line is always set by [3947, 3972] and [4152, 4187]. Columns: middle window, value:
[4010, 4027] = -2.02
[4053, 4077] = -3.54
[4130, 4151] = -1.85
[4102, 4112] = -1.32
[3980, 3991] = -1.08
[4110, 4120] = -1.94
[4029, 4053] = -2.11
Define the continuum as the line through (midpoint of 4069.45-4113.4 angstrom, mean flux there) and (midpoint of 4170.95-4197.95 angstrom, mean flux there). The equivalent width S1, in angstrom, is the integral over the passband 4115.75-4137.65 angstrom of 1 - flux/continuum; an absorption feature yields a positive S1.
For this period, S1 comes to -1.6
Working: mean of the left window 32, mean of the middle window 32.3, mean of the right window 27.2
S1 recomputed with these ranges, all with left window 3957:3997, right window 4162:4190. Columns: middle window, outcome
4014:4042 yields -1.7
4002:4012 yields -1.0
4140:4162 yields -1.1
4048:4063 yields -1.4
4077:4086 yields -1.2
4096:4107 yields -1.0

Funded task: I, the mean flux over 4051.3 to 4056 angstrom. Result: 31.5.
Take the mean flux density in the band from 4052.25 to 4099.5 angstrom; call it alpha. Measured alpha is 32.2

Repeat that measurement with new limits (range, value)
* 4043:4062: 31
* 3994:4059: 31.3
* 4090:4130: 32.1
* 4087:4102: 31.7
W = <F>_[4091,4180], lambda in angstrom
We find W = 30.2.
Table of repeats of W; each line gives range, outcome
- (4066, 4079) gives 32.6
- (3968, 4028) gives 31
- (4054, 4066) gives 31.3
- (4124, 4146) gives 31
